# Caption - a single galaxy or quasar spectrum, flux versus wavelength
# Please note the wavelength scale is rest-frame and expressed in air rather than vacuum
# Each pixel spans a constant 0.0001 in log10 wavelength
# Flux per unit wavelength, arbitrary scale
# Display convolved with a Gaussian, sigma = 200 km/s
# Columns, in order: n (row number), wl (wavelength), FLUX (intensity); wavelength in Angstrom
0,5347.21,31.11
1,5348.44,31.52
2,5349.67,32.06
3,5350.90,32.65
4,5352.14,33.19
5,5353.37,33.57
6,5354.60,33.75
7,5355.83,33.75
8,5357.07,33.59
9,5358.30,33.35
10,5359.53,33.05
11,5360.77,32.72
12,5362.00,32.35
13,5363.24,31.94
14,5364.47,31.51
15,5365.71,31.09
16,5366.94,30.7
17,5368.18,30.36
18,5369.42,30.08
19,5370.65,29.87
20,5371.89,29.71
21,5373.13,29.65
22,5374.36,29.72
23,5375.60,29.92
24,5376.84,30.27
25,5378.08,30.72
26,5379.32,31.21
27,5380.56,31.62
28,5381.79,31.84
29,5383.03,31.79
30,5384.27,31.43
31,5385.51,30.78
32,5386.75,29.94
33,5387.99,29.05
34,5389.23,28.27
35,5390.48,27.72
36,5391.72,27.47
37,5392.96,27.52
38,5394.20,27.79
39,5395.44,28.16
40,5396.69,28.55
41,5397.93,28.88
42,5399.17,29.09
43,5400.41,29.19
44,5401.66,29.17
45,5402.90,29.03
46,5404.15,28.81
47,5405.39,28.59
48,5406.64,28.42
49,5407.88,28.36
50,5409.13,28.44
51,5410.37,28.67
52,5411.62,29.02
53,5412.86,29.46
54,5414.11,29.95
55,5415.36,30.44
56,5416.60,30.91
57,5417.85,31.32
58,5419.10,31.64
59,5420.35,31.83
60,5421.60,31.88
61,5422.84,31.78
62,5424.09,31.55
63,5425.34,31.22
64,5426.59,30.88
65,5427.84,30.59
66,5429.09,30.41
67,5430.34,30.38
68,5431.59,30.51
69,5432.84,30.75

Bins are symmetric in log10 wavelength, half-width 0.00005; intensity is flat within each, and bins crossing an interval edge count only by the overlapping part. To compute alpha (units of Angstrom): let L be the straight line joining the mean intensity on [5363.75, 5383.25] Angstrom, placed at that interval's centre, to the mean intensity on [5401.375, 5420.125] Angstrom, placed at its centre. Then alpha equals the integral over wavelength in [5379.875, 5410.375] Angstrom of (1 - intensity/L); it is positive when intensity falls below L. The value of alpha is 0.9 Angstrom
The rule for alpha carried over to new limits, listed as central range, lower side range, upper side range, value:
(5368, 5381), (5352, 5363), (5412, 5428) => 0.9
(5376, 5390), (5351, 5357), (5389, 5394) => -0.8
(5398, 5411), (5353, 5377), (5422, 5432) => 1.0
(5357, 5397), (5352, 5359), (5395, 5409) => 1.2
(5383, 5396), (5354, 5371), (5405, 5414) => 0.5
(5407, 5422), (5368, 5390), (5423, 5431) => 0.3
